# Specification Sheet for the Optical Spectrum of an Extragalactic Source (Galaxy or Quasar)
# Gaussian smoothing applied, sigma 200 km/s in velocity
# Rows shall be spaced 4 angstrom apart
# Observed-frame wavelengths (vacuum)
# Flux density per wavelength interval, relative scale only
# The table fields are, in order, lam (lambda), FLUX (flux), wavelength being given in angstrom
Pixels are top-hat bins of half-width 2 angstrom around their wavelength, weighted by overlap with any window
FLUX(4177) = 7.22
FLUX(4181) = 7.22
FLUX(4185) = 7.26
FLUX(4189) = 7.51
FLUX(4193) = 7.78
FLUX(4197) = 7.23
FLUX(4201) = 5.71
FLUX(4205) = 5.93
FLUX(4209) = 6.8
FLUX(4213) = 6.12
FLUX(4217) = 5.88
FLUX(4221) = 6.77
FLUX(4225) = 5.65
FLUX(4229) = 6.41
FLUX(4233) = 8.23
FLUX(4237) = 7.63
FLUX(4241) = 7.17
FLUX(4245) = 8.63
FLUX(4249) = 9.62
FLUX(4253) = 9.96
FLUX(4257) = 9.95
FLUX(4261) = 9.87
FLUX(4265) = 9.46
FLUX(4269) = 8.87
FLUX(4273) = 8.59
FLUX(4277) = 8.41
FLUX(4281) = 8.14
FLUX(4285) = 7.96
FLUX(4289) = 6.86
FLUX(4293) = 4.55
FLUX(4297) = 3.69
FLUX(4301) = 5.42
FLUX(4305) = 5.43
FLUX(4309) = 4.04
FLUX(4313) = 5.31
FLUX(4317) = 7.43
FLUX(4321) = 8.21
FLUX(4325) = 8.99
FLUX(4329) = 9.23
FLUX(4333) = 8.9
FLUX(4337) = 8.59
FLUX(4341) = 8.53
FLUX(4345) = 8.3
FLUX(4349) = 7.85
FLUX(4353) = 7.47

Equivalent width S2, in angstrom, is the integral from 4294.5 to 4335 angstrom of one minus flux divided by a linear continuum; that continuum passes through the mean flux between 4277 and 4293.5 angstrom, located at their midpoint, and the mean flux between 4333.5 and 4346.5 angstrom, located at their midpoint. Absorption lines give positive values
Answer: 7.0 angstrom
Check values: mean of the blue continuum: 7.27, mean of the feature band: 6.64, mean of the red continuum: 8.53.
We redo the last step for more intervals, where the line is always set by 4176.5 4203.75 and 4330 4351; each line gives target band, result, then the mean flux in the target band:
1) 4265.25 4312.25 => 7.9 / 6.62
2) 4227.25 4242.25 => 0.2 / 7.39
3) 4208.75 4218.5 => 1.5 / 6.19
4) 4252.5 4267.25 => -3.9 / 9.78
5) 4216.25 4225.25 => 1.4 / 6.22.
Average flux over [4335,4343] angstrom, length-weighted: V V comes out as 8.56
